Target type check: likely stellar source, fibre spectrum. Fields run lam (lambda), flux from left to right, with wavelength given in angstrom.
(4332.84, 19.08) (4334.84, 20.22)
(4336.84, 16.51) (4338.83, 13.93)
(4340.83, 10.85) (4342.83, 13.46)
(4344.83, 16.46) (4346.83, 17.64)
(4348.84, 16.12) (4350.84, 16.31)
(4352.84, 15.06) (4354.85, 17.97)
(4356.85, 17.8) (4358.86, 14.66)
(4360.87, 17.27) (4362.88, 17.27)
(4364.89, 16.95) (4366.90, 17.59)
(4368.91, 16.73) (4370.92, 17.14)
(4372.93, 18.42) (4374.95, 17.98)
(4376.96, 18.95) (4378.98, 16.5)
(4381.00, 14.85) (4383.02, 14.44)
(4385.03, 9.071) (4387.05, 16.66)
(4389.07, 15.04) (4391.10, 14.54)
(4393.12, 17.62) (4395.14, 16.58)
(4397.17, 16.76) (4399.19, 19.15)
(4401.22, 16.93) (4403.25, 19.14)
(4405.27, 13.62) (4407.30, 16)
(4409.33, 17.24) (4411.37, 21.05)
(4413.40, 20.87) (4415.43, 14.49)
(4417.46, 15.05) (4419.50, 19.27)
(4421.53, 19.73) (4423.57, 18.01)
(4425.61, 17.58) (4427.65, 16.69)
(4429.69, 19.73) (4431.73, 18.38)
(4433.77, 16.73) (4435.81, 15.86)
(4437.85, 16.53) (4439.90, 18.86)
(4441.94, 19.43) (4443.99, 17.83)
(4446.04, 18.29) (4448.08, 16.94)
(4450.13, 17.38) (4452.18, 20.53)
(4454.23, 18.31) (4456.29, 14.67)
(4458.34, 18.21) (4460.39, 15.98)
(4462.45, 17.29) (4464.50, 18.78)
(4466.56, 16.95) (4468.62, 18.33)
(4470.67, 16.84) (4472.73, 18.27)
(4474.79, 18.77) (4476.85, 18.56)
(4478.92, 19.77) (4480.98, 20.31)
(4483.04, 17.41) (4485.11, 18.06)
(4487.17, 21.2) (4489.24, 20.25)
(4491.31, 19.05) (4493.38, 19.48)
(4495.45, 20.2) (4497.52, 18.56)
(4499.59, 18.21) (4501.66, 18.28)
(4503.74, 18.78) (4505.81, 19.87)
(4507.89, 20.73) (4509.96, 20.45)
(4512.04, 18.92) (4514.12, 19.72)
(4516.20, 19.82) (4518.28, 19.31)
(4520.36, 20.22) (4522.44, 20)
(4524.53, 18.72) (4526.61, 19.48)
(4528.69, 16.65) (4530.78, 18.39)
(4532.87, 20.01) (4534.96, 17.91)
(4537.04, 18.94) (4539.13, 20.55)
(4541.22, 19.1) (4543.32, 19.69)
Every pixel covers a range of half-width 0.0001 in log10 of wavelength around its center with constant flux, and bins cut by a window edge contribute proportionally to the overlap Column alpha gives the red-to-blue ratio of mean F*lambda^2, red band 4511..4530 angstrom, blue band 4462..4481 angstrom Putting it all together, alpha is 1.1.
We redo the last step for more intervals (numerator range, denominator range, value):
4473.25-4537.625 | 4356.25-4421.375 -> 1.21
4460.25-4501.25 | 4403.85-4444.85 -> 1.08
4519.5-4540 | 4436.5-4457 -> 1.11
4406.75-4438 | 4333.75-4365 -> 1.14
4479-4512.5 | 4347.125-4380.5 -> 1.21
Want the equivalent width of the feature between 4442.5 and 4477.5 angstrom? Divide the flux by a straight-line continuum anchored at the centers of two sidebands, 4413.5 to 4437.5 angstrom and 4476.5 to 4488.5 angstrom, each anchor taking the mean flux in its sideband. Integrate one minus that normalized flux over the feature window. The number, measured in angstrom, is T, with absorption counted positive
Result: 1.5 angstrom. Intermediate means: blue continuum 17.5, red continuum 19.3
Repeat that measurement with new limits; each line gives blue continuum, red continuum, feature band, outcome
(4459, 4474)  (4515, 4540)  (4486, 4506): -1.1 angstrom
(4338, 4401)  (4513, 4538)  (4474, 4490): -0.9 angstrom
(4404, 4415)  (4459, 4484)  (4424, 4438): 0.3 angstrom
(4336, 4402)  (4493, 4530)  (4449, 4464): 0.5 angstrom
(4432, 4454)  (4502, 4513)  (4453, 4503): 1.2 angstrom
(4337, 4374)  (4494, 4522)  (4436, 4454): 0.0 angstrom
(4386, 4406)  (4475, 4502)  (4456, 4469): 0.9 angstrom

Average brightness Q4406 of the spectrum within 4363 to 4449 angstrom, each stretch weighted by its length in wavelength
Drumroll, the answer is 17.1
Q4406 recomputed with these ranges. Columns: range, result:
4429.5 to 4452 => 17.9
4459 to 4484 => 18.1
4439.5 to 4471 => 17.8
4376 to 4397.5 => 15.5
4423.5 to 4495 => 18.2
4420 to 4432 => 18.4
